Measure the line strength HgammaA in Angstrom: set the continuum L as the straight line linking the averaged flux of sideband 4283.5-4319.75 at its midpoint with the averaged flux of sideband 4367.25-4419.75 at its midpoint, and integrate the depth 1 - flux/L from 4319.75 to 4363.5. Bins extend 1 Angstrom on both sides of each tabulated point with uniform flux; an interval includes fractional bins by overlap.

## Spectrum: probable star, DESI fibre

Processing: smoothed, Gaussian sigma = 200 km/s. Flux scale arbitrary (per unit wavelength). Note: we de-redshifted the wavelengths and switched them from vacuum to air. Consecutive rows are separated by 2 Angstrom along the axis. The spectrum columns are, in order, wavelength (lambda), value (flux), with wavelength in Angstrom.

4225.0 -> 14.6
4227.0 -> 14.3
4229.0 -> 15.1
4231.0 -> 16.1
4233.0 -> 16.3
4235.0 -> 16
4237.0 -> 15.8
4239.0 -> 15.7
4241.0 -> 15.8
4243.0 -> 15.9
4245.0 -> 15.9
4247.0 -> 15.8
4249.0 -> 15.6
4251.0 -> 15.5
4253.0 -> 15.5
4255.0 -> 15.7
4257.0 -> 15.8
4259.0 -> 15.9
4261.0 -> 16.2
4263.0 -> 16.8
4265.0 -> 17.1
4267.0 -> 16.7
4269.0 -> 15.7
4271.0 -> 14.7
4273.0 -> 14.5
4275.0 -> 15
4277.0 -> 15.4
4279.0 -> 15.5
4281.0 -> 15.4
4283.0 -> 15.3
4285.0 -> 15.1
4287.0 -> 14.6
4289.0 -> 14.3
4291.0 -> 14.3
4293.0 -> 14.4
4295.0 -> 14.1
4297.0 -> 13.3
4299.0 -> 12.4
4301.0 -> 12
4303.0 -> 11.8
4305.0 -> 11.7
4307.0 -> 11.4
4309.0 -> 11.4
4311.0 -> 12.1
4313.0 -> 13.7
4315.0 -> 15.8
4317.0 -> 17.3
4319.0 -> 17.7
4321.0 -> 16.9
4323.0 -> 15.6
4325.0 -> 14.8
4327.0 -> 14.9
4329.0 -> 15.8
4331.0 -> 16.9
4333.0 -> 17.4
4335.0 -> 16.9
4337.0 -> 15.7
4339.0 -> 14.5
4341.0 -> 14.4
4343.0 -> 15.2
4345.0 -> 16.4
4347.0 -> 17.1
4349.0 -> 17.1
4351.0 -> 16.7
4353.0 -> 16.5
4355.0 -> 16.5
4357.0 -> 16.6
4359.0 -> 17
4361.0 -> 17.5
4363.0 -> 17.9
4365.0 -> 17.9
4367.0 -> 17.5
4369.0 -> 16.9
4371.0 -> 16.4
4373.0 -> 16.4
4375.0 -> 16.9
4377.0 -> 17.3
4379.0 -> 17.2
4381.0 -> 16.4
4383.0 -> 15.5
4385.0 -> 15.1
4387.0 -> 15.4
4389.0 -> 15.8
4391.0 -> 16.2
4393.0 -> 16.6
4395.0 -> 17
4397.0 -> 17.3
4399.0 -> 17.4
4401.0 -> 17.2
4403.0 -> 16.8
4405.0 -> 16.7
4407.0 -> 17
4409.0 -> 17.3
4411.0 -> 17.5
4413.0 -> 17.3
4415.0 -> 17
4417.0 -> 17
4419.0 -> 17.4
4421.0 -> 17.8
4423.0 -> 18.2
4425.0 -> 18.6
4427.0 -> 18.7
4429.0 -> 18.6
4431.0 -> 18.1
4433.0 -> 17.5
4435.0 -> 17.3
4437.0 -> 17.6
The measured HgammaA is -3.6 Angstrom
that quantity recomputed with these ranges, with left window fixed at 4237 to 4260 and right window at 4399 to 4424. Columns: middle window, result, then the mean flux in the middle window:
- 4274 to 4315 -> 6.2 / 13.7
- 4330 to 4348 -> 0.6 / 16.1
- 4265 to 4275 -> 0.3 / 15.5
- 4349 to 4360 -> 0.0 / 16.7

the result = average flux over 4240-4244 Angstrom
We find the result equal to 15.9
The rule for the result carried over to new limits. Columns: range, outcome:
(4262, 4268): 16.9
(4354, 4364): 17.1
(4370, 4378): 16.8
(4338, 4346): 15.1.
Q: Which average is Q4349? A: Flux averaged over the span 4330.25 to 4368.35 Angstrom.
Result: 16.6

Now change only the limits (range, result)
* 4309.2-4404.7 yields 16.3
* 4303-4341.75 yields 14.9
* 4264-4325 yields 14.5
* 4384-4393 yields 15.7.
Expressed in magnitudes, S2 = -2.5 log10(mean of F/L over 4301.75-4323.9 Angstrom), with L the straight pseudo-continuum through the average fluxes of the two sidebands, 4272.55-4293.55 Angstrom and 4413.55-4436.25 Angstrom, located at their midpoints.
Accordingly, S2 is 0.106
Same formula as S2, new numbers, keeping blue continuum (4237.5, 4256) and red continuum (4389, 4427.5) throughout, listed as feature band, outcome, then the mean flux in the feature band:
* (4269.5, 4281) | 0.06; 15.1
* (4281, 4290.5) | 0.09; 14.9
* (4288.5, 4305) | 0.22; 13.2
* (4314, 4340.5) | 0.02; 16.1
